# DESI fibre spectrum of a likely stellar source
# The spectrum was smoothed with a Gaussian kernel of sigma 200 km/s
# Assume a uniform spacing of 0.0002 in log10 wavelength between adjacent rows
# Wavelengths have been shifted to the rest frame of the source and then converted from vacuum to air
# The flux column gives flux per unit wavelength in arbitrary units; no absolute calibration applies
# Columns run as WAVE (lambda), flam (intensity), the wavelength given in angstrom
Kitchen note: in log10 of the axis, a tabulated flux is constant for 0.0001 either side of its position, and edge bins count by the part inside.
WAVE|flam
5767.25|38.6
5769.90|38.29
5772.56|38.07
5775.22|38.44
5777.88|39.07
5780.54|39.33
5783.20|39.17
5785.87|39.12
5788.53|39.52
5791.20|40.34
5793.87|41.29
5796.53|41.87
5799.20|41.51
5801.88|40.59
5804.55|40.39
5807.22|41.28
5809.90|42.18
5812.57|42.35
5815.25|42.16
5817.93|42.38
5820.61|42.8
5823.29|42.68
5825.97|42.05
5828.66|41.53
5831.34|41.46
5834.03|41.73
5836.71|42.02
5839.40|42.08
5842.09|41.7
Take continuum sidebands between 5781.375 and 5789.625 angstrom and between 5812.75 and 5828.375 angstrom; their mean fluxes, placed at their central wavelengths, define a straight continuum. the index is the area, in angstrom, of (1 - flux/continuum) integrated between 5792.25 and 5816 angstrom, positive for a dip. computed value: -0.3 angstrom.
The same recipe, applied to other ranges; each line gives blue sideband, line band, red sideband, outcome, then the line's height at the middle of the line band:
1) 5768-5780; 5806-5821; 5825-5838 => -0.52 angstrom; 40.8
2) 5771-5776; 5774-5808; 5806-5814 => -0.12 angstrom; 40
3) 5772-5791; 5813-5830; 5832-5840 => -0.47 angstrom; 41.1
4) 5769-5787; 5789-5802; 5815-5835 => -0.34 angstrom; 40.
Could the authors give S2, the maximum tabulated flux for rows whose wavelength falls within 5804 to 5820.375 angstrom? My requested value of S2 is 42.38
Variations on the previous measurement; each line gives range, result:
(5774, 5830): 42.8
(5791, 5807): 41.87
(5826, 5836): 41.73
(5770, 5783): 39.33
